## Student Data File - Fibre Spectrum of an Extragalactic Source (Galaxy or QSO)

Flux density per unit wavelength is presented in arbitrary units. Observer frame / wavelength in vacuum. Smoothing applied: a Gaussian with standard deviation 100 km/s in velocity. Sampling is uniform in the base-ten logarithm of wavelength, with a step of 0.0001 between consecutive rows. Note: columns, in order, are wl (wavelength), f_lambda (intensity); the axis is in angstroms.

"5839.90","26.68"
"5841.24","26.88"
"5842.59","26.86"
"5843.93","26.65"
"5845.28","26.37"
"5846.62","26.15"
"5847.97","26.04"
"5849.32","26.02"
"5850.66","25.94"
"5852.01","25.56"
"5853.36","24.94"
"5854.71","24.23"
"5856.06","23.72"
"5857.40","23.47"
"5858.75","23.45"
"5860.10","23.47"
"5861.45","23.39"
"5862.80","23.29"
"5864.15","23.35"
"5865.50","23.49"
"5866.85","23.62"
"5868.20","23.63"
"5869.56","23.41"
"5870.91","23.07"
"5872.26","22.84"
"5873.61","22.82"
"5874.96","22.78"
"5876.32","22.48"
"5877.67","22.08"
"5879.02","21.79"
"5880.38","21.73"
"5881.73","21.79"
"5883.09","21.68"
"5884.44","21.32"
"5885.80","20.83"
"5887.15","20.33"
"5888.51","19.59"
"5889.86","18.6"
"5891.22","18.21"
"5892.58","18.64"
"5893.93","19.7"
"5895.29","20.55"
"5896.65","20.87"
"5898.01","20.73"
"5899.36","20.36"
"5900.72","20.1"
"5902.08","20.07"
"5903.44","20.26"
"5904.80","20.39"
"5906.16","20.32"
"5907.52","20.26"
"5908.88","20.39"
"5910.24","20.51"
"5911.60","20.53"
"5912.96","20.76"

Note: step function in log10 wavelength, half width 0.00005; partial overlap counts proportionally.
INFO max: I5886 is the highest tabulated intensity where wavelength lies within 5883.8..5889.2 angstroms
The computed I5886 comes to 21.32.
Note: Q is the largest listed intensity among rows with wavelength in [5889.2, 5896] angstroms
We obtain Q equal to 20.55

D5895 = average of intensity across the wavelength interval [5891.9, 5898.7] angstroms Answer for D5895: 20.1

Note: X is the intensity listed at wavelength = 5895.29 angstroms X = 20.55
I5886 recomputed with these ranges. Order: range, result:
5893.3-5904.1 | 20.87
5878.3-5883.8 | 21.79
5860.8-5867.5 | 23.62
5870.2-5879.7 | 23.07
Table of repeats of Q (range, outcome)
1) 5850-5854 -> 25.94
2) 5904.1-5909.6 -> 20.39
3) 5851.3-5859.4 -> 25.56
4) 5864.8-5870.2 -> 23.63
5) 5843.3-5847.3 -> 26.65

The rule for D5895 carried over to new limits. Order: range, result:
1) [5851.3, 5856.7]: 24.6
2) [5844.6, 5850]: 26.2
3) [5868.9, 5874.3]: 23.1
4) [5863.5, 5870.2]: 23.5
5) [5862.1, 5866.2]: 23.4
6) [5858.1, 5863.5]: 23.4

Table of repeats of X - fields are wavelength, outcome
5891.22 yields 18.21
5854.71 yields 24.23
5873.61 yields 22.82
